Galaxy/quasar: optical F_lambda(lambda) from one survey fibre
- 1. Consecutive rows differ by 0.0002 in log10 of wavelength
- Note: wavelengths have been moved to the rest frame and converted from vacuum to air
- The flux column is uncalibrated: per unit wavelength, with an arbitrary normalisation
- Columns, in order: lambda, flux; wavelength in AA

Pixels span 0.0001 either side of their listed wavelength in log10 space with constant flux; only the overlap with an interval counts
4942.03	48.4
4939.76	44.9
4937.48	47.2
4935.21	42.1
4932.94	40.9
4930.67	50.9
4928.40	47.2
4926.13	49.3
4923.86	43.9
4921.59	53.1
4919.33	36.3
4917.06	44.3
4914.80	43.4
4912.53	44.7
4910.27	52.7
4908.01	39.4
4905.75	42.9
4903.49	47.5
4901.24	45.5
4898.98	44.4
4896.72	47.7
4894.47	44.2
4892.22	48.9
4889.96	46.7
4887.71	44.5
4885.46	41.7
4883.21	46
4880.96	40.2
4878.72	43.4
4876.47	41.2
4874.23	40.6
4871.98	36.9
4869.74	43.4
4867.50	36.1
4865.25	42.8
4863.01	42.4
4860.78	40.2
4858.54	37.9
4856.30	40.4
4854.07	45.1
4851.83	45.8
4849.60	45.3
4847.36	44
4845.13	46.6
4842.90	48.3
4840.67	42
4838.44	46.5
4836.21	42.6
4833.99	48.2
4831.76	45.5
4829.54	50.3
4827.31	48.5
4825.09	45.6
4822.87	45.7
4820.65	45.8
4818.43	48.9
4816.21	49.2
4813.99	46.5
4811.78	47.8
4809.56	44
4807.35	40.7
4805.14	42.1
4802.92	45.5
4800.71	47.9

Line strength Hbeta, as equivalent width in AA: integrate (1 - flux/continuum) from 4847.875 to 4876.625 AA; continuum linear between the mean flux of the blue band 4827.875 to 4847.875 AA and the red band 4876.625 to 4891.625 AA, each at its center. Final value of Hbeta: 2.2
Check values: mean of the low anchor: 46.1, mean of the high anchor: 43.8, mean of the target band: 41.4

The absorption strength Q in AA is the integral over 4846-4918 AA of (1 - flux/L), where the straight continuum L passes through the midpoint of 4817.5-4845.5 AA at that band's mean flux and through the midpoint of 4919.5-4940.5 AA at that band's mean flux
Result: 4.5 AA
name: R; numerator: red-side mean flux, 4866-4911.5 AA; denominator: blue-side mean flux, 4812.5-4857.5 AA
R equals 0.9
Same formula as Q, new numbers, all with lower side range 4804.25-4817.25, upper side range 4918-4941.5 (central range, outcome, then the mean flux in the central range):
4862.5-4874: 1.3 AA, 40.2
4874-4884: 0.7 AA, 42.3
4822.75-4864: 0.4 AA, 44.8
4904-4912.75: 0.1 AA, 45.1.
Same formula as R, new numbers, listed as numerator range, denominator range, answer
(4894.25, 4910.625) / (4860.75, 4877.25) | 1.12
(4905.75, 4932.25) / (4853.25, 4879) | 1.12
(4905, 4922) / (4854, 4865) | 1.08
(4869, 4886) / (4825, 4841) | 0.90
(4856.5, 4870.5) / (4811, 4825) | 0.86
